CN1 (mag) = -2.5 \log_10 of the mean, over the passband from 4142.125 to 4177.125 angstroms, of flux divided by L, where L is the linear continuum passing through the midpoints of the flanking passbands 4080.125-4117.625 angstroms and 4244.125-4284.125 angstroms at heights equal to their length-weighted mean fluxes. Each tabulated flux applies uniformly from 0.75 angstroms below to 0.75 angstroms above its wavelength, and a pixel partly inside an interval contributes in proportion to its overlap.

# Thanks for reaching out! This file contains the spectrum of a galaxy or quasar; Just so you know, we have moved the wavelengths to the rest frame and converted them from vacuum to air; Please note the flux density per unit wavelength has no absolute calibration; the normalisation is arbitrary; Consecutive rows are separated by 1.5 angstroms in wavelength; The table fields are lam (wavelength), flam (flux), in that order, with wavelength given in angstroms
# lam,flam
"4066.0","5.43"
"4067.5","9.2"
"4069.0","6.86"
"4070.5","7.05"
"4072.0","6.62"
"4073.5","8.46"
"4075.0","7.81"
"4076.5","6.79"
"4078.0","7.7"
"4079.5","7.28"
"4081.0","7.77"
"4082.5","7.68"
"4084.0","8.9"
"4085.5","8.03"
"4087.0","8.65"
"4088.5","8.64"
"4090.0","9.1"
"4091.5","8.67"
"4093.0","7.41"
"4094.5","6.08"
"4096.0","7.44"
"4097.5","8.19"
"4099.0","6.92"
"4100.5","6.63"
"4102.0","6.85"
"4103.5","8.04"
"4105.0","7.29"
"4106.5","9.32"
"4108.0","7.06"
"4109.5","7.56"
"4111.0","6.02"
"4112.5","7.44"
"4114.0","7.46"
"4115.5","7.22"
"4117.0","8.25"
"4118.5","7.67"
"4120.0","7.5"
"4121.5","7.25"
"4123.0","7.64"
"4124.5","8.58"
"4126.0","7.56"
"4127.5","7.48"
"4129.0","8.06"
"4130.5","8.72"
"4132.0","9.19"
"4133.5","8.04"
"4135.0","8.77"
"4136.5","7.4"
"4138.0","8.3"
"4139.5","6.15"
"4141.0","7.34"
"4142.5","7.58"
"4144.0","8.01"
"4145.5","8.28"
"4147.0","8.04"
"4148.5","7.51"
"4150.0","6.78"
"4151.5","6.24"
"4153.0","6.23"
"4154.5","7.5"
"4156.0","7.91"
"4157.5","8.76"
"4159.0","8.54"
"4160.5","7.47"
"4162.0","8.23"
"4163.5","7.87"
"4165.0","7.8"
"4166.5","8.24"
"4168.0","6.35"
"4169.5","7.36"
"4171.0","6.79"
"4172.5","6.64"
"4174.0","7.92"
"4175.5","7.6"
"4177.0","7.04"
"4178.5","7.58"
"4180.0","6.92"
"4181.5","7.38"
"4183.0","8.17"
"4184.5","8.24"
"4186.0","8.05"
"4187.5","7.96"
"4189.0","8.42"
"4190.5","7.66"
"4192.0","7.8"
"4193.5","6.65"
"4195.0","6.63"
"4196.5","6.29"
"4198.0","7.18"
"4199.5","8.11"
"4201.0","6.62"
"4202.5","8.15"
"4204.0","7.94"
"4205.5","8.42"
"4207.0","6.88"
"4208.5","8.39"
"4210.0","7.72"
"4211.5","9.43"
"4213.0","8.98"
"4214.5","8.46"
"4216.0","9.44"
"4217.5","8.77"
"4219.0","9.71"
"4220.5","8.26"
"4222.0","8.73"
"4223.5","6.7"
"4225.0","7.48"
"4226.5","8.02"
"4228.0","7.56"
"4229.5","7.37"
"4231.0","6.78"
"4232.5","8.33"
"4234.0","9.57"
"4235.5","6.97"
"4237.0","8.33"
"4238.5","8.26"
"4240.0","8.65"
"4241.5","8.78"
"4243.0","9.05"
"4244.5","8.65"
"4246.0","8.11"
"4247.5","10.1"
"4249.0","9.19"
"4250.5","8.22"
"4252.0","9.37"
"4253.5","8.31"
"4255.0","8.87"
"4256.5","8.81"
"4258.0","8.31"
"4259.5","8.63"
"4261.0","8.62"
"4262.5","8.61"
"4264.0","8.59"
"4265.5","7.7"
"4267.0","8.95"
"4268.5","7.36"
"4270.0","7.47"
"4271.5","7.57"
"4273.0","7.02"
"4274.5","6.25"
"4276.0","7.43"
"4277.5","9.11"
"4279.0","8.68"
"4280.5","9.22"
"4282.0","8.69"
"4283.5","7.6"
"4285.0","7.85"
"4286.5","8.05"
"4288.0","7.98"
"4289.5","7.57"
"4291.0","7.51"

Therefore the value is 0.06 mag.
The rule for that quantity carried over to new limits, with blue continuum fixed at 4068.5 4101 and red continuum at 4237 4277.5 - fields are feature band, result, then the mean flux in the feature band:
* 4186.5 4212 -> 0.07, 7.65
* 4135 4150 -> 0.04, 7.64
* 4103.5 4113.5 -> 0.04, 7.49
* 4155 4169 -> 0.01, 7.89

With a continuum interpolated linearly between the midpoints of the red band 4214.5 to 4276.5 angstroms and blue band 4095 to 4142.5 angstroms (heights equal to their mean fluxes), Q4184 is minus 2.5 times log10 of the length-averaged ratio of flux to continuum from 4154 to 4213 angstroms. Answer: 0.04 mag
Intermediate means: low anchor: 7.65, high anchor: 8.27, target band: 7.67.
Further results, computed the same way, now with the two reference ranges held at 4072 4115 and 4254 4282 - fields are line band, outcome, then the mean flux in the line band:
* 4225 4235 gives 0.03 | 7.88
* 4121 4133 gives -0.04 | 8.08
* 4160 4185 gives 0.06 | 7.5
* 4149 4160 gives 0.06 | 7.43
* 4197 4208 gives 0.05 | 7.6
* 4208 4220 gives -0.11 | 8.86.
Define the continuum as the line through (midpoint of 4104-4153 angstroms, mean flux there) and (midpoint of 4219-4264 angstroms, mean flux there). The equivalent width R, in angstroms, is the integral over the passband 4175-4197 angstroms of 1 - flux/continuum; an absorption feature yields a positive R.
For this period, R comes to 1.4 angstroms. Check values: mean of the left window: 7.66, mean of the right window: 8.39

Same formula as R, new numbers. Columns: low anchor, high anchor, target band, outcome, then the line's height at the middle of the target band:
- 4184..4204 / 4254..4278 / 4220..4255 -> -1.99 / 7.86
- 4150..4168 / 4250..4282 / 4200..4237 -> -0.69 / 7.97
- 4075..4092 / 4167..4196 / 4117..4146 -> -0.42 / 7.76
